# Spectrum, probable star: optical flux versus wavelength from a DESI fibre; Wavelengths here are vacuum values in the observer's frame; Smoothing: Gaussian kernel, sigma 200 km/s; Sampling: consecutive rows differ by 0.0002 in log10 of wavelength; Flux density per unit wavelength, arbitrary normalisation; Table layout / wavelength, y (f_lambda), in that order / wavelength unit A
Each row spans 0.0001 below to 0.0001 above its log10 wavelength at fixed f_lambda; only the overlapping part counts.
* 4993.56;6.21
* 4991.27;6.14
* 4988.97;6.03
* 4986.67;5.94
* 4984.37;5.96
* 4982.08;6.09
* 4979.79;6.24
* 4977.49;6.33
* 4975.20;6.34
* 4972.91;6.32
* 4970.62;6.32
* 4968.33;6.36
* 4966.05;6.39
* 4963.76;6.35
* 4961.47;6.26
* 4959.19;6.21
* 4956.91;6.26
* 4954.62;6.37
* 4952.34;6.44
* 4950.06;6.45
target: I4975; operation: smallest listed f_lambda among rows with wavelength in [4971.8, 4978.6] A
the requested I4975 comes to 6.32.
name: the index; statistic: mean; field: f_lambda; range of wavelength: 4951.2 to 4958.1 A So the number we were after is 6.35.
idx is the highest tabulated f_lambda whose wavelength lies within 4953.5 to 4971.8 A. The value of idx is 6.39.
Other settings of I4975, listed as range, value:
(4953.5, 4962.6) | 6.21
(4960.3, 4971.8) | 6.26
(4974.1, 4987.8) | 5.94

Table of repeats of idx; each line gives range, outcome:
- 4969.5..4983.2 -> 6.34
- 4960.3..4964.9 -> 6.35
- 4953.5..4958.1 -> 6.37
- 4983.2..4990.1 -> 6.03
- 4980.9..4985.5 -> 6.09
